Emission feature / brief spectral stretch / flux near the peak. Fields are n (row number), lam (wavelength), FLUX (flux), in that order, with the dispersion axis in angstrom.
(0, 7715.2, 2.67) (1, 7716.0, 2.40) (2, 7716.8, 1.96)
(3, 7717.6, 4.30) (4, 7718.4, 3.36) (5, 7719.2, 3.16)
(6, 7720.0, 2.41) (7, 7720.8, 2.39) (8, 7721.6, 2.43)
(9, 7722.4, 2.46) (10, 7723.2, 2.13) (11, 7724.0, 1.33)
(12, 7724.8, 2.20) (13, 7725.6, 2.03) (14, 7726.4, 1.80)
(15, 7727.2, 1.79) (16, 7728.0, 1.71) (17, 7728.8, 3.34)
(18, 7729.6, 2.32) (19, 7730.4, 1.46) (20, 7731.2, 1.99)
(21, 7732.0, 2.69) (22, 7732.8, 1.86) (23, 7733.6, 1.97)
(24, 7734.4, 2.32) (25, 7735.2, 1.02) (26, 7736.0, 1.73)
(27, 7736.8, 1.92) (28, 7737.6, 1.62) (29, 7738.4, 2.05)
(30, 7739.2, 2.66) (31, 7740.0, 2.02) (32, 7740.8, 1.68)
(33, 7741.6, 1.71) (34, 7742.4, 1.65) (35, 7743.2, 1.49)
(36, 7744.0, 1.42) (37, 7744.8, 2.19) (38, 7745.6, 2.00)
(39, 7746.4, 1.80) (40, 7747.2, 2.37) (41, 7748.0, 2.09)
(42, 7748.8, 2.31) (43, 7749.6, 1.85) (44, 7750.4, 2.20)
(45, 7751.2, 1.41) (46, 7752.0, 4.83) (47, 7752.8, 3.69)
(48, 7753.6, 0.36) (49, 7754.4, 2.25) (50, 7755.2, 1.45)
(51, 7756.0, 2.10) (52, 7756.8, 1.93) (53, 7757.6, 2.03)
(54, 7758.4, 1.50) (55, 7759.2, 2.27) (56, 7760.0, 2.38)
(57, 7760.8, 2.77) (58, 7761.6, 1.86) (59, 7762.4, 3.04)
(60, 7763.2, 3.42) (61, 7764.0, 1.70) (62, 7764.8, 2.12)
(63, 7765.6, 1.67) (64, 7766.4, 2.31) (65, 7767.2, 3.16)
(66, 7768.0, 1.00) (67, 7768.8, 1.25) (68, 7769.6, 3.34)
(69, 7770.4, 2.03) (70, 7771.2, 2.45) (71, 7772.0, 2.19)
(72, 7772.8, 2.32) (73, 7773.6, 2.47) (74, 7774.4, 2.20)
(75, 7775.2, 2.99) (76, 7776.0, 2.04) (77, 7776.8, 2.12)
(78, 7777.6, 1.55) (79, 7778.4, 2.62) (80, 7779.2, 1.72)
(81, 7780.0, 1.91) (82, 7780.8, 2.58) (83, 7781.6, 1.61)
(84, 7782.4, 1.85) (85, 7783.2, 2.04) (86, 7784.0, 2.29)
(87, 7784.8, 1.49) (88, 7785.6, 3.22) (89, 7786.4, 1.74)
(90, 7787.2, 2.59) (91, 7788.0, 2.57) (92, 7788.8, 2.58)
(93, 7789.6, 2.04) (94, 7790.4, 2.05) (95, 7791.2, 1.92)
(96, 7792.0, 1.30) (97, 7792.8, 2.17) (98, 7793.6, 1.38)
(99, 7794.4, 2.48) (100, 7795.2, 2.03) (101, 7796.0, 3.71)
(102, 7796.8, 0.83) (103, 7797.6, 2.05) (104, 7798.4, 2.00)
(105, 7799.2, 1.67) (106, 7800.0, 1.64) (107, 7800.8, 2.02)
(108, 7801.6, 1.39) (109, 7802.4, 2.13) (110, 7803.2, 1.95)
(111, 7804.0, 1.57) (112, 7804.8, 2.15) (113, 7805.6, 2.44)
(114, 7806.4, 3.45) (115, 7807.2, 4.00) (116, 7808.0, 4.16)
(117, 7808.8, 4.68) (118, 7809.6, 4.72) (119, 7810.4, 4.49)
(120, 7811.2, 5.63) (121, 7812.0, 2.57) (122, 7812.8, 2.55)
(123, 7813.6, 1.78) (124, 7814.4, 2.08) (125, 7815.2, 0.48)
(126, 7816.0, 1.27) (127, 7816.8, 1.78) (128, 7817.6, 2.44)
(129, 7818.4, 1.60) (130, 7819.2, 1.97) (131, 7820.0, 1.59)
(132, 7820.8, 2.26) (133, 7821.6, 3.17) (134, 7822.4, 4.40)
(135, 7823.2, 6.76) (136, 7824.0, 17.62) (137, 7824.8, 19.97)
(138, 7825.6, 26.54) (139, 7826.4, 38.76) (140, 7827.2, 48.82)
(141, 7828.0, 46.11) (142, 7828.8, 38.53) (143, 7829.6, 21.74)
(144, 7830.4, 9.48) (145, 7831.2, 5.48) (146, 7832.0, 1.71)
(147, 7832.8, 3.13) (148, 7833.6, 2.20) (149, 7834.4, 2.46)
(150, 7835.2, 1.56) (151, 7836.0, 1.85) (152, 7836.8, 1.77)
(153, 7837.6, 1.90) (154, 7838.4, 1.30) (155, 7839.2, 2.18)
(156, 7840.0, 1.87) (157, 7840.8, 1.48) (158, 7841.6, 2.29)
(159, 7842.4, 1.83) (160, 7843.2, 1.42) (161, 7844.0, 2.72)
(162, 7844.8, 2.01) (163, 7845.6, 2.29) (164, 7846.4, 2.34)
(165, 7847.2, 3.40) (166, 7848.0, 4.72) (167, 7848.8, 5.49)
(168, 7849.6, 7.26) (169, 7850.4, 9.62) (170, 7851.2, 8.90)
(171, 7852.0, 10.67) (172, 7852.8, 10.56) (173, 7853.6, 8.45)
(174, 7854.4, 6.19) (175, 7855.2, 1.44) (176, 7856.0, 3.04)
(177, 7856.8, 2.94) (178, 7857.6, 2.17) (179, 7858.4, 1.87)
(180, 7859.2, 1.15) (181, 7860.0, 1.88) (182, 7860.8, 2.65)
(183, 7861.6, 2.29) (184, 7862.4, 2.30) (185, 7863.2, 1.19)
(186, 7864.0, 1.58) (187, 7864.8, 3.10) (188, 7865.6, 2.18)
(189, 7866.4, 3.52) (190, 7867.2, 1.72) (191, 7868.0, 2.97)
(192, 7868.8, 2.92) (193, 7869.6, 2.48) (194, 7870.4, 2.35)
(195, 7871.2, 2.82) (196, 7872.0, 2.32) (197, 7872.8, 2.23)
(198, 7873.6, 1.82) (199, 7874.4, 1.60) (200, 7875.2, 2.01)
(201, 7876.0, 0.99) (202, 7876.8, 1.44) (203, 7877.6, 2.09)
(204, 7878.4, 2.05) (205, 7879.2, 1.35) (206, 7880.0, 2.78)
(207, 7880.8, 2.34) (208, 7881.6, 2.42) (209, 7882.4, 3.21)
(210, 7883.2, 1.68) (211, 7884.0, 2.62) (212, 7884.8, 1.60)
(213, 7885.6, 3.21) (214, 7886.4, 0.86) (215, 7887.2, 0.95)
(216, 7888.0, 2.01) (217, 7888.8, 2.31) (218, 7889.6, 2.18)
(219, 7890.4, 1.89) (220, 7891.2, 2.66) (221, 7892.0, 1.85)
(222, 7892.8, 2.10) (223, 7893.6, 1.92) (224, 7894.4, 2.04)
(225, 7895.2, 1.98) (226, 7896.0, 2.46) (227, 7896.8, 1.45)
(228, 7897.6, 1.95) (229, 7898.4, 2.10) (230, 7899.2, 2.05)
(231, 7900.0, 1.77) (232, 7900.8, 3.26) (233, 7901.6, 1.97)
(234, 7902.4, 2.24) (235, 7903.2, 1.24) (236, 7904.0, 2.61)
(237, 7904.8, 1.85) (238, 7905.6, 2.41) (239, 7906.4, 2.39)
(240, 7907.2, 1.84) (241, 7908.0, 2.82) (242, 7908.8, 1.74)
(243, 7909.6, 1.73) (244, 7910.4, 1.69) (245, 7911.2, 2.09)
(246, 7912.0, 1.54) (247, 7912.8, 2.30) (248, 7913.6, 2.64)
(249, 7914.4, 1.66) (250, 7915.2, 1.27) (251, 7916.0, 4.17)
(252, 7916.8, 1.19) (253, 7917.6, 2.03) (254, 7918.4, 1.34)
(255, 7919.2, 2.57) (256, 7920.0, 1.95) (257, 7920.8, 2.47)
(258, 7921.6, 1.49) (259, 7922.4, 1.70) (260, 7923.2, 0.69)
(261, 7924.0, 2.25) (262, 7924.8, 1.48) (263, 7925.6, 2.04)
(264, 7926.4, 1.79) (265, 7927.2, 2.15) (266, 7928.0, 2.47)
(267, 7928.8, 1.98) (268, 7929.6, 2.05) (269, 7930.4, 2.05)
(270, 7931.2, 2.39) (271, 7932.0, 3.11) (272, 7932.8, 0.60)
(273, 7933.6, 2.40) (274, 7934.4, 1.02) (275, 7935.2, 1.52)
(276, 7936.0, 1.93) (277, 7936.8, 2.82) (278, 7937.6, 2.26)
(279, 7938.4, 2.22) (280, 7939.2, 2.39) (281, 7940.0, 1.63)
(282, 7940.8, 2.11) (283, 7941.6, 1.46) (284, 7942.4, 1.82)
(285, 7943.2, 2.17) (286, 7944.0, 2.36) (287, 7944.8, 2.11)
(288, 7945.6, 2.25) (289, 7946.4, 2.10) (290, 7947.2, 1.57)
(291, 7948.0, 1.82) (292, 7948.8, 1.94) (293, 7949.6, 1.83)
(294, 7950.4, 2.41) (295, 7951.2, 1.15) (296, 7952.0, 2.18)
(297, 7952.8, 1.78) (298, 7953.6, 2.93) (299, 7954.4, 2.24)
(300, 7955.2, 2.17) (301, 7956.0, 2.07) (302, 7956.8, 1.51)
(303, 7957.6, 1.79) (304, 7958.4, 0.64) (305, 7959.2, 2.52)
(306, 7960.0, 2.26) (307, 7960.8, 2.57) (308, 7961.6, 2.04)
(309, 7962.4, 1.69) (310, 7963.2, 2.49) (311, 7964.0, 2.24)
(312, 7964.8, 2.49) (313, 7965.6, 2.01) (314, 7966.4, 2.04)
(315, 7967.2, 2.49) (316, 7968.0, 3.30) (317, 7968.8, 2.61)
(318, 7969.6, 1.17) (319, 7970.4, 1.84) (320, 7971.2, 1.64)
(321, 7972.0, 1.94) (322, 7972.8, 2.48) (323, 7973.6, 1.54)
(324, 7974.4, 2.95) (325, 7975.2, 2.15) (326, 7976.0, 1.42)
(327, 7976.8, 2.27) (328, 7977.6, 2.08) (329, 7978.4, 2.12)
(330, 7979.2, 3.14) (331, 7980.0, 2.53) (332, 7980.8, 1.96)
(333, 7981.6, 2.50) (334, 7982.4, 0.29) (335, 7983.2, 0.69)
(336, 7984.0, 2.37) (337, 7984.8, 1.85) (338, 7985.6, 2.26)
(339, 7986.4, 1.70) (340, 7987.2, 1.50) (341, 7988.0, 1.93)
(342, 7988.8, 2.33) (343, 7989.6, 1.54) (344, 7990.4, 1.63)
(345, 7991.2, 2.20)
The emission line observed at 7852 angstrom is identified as [N II] 6583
